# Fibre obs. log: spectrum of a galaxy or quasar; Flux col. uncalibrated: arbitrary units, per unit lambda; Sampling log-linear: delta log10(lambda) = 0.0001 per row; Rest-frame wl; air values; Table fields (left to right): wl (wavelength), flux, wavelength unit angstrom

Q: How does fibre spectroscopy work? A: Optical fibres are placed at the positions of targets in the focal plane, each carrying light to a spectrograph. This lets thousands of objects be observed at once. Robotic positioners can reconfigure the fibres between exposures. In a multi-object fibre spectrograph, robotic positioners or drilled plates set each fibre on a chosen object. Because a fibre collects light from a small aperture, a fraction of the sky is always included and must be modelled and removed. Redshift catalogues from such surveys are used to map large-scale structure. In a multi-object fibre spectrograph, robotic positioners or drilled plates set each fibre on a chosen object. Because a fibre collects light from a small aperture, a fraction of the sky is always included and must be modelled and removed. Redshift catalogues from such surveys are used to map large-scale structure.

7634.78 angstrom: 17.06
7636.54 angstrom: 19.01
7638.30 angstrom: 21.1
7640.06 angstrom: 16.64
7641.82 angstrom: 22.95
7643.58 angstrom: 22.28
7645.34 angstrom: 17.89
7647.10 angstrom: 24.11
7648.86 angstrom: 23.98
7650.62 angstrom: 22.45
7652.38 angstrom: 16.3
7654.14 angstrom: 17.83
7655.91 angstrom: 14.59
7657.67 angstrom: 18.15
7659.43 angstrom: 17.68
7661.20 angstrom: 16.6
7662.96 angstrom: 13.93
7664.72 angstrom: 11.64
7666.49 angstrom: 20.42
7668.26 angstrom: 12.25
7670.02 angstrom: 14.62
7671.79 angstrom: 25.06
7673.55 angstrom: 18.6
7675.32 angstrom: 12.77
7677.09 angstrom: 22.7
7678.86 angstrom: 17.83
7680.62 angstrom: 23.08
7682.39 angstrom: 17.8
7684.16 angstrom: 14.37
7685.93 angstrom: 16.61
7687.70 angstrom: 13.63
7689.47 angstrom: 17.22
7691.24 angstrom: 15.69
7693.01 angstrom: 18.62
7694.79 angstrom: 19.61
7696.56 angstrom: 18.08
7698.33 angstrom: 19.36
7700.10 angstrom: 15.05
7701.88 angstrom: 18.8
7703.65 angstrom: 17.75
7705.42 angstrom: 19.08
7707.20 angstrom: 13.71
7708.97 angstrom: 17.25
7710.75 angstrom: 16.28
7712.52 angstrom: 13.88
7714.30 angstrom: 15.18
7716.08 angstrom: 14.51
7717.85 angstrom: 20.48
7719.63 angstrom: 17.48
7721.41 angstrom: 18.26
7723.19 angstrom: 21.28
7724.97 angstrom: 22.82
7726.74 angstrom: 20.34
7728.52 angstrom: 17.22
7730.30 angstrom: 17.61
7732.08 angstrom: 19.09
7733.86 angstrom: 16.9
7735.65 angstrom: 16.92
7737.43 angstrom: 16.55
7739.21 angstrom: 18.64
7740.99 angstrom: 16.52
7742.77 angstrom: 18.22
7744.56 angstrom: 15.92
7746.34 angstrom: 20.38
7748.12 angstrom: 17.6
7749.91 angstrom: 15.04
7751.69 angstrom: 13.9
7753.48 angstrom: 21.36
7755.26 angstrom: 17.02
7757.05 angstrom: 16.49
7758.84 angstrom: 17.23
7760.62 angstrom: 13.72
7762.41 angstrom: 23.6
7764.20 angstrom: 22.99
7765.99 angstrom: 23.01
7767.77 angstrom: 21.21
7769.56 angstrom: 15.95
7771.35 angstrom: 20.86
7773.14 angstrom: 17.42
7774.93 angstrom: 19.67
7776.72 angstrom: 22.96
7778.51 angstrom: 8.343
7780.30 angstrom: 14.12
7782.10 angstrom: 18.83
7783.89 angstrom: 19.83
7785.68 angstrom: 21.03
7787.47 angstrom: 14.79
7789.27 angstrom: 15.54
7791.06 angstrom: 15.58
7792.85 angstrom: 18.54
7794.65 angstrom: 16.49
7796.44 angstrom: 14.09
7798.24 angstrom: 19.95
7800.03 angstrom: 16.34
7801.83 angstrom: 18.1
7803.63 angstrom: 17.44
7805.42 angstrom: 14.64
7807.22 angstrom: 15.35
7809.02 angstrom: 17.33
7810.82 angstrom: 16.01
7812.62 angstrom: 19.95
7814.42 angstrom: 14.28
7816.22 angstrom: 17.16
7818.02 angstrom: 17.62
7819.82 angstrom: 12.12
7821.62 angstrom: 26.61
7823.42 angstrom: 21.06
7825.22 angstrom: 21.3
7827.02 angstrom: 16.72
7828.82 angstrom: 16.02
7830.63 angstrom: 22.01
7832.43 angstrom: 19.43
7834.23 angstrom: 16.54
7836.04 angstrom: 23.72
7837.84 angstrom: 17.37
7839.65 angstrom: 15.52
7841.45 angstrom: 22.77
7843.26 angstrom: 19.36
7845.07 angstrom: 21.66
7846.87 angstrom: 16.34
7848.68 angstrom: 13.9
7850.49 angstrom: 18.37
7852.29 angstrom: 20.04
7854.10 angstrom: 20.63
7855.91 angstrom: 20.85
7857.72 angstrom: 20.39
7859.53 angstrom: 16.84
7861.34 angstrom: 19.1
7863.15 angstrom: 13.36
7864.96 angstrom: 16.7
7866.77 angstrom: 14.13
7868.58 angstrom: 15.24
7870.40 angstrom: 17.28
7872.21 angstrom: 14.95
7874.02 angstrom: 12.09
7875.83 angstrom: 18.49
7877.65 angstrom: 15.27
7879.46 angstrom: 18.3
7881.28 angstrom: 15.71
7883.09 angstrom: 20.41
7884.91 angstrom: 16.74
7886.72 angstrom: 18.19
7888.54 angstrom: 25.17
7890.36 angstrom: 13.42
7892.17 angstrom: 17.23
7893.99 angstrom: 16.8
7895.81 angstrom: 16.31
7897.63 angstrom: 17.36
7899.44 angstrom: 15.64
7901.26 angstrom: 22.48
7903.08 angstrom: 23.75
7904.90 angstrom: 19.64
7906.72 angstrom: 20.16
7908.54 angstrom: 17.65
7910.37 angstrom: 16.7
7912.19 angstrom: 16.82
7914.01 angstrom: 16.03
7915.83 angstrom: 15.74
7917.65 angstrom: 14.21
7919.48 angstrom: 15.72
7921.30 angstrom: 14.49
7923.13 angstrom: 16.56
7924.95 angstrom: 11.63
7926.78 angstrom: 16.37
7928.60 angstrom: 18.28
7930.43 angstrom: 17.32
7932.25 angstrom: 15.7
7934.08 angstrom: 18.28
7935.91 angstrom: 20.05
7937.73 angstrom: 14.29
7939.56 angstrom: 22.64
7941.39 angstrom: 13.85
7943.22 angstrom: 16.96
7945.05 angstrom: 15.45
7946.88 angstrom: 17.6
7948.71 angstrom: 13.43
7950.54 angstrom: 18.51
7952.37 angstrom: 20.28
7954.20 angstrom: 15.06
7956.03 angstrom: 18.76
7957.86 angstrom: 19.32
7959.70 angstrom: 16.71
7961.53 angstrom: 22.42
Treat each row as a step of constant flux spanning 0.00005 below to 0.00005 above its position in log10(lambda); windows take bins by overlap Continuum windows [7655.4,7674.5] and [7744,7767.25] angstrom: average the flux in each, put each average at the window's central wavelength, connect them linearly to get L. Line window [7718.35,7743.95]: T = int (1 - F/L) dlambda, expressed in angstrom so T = -0.7 angstrom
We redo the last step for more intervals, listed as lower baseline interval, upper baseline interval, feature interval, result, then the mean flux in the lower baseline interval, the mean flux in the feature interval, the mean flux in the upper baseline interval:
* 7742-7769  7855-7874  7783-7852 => -2.02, 18.5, 17.9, 16.7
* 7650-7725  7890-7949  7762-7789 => -2.50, 17.3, 18.8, 17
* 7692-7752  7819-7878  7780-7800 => 0.74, 17.6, 17.2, 18.1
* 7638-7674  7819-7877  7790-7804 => 0.92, 18.5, 17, 18.1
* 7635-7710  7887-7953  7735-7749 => 0.16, 18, 17.6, 17.3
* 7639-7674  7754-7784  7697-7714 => 1.52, 18.4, 16.8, 18.4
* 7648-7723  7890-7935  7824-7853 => -2.87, 17.4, 18.8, 17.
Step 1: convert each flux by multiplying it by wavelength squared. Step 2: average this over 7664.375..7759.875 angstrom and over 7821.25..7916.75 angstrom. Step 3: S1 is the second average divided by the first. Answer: 1.1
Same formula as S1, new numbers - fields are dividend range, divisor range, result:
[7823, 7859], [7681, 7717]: 1.19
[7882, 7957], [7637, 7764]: 1.03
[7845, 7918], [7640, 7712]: 1.03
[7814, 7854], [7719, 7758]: 1.07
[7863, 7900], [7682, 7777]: 0.97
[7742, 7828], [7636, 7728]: 1.01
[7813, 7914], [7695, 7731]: 1.06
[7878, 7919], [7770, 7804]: 1.06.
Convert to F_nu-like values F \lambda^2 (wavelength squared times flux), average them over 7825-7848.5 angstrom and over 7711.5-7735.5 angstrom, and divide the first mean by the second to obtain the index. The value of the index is 1.1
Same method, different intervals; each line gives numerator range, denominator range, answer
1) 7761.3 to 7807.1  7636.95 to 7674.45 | 1.00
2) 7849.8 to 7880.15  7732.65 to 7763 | 1.02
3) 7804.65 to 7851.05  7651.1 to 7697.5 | 1.10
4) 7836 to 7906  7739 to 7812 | 1.04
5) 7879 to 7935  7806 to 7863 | 0.96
